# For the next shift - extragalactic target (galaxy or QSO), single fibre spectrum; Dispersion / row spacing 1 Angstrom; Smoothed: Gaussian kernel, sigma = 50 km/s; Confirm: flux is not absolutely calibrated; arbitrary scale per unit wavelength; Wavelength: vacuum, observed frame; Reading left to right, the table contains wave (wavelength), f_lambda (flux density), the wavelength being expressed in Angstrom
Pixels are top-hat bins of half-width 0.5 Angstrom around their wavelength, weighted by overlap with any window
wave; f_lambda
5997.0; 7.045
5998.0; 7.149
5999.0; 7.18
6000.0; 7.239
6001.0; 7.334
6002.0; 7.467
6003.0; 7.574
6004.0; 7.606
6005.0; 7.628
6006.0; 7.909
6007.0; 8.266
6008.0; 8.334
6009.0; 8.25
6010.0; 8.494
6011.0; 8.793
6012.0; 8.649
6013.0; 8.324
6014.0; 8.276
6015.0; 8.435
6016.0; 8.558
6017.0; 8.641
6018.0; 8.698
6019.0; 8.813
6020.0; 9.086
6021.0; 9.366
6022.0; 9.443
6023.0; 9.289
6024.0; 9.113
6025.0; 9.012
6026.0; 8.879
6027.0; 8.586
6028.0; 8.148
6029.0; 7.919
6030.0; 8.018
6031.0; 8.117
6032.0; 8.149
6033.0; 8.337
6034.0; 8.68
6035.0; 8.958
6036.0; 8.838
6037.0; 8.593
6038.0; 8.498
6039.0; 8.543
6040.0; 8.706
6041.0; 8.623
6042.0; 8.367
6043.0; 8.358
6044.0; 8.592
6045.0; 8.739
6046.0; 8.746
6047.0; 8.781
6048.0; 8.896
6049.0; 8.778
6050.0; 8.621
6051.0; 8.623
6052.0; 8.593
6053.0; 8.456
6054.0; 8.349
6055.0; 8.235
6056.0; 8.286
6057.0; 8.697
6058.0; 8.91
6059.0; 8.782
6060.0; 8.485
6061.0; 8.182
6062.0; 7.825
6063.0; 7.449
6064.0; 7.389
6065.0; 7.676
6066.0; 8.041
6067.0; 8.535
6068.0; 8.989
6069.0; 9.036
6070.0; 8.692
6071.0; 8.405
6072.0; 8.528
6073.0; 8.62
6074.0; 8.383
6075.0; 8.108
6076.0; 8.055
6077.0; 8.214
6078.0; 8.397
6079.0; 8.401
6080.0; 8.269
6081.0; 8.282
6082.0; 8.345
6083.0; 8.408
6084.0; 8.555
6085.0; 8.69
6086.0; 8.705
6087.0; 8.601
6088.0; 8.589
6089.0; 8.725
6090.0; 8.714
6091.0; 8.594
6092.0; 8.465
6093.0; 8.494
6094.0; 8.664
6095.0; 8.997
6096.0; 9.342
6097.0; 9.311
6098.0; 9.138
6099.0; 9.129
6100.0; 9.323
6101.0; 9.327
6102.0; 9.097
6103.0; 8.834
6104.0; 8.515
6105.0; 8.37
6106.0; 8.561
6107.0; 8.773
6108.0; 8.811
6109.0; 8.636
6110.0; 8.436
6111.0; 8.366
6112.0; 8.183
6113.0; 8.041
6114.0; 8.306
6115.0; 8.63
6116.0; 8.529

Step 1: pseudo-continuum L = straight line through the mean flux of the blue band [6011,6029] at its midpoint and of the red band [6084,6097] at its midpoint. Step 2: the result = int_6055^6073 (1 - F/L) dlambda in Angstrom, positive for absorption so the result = 0.80 Angstrom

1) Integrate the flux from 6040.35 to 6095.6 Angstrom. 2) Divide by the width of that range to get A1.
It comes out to 8.47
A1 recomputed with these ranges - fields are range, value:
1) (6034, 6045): 8.62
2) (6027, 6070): 8.45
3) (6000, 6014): 8.03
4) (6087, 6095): 8.63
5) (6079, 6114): 8.68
